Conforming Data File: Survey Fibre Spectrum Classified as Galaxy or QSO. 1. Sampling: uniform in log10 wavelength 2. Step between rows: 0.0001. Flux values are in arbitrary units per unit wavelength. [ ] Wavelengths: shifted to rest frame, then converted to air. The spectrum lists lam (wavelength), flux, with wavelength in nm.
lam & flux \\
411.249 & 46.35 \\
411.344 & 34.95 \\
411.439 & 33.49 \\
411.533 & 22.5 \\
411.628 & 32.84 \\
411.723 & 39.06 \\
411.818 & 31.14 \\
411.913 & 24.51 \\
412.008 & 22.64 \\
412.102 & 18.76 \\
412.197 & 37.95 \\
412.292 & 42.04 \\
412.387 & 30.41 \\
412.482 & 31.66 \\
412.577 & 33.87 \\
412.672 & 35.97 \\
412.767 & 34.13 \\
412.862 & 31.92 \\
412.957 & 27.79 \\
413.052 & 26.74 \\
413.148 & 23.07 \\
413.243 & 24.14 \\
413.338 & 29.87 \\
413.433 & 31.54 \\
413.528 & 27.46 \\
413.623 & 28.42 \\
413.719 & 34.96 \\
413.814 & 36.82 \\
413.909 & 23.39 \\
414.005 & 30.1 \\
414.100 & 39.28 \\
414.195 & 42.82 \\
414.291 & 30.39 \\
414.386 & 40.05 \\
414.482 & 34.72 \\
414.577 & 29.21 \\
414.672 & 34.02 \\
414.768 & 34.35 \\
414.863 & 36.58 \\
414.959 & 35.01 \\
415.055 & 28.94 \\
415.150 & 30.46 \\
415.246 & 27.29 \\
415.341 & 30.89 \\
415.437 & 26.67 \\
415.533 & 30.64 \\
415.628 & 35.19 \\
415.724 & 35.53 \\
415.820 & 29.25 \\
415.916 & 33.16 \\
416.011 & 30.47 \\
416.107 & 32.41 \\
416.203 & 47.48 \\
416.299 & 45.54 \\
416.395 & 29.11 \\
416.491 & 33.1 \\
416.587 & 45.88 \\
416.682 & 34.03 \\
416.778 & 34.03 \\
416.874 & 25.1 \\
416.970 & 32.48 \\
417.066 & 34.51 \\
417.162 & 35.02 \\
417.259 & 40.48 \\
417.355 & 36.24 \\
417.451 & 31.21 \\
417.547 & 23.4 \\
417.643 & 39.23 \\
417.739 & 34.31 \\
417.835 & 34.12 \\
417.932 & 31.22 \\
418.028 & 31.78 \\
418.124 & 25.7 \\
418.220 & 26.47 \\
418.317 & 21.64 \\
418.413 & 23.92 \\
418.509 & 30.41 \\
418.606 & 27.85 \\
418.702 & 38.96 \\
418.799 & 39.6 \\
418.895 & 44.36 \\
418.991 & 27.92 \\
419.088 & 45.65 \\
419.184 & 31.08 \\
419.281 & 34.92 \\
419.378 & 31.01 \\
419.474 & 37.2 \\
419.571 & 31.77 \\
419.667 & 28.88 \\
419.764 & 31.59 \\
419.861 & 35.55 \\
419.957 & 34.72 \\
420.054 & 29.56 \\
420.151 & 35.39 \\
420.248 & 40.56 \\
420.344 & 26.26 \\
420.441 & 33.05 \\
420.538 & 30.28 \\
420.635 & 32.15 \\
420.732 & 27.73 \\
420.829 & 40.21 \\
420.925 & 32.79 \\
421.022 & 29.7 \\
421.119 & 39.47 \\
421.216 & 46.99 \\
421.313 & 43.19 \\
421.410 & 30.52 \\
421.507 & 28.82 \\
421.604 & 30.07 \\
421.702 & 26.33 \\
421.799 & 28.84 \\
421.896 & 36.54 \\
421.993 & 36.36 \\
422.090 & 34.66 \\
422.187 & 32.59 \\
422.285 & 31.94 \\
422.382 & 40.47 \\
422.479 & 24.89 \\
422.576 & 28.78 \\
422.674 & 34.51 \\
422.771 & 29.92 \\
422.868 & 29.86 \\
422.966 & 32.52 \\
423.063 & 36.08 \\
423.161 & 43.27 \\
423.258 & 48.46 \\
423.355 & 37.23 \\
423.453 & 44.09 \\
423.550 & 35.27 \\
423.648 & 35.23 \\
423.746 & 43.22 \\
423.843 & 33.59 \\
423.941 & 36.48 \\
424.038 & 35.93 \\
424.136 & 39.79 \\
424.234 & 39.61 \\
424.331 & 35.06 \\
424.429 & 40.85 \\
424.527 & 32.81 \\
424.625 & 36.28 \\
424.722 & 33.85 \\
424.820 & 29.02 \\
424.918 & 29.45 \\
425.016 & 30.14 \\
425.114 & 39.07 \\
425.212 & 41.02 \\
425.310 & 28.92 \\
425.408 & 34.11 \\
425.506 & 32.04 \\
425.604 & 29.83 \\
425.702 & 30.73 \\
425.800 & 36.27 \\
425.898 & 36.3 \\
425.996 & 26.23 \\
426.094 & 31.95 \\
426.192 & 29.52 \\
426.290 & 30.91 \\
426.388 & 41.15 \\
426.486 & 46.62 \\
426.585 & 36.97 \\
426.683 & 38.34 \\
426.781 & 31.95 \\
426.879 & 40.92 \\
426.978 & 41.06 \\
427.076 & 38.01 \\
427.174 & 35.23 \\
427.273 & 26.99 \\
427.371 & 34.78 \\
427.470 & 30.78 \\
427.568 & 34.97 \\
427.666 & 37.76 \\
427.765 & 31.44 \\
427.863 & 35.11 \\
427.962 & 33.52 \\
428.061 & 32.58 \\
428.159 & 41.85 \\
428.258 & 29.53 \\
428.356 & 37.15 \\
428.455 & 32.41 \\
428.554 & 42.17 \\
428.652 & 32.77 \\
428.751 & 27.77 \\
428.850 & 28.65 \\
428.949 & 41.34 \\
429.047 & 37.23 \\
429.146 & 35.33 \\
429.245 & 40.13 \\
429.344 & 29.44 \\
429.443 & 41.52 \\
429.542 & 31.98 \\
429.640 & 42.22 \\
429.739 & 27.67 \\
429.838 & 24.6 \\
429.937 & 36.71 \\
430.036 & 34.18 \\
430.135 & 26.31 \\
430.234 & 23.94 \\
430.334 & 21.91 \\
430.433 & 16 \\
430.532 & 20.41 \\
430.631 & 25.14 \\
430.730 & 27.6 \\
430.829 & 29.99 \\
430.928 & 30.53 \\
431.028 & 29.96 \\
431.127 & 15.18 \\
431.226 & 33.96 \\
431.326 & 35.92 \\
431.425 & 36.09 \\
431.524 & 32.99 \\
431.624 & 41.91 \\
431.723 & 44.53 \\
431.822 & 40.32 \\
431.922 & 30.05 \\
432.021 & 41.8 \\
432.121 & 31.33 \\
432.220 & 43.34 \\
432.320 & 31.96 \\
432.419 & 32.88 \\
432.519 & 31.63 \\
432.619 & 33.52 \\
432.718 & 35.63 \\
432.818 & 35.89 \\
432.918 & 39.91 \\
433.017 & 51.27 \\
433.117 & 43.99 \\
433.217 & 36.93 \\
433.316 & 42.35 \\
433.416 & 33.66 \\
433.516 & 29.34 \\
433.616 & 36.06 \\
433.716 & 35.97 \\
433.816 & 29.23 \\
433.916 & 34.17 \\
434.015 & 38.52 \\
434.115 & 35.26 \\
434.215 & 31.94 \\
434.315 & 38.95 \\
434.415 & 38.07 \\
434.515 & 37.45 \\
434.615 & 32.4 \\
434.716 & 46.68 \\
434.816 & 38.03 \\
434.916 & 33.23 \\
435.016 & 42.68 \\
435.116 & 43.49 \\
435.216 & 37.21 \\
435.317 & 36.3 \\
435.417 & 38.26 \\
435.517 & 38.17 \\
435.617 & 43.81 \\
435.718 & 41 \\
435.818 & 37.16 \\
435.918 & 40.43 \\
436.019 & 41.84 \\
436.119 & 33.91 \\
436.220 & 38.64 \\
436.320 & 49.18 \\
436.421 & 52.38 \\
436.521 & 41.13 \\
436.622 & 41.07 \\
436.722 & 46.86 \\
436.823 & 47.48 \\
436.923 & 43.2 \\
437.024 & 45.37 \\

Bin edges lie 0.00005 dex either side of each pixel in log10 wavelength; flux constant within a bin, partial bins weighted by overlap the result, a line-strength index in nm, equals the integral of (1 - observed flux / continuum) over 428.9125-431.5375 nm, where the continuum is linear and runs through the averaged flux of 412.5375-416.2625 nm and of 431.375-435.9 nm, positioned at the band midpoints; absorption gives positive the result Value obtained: 0.43 nm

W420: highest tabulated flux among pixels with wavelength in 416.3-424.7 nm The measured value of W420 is 48.46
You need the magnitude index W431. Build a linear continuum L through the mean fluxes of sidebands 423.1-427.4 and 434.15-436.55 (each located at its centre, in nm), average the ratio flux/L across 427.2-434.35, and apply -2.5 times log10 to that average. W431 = 0.13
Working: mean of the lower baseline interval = 35.9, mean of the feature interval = 33.8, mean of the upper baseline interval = 39.6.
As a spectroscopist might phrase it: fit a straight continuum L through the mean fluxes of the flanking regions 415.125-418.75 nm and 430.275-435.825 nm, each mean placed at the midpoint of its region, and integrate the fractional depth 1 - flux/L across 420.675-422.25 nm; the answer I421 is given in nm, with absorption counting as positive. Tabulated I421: -0.036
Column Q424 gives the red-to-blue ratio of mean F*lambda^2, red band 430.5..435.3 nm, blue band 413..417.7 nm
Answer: 1.17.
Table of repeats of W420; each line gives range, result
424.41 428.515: 46.62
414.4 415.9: 36.58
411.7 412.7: 42.04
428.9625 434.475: 51.27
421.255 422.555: 43.19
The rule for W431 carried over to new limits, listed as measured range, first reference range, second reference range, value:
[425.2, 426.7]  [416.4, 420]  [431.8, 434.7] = 0.019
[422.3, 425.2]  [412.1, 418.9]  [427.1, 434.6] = -0.077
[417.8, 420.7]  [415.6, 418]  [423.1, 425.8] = 0.083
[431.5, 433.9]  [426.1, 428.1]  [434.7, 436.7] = 0.055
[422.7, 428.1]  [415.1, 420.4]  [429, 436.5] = -0.031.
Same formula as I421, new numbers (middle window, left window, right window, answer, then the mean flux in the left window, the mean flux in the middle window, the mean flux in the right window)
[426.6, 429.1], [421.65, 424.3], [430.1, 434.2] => -0.05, 35.4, 35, 33.4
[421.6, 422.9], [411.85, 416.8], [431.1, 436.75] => 0.10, 32.4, 31.9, 37.9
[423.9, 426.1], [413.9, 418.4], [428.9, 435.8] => -0.01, 33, 34.2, 34.9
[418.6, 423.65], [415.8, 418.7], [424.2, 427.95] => -0.14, 32.8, 34.5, 34.6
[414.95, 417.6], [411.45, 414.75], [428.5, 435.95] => -0.11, 31.4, 33.3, 34.9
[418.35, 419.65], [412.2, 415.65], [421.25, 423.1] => -0.06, 32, 33.9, 32.6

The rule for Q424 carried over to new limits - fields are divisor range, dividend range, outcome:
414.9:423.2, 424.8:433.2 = 1.07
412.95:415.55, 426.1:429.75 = 1.21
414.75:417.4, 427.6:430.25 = 1.07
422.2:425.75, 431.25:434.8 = 1.10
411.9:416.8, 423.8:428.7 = 1.14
